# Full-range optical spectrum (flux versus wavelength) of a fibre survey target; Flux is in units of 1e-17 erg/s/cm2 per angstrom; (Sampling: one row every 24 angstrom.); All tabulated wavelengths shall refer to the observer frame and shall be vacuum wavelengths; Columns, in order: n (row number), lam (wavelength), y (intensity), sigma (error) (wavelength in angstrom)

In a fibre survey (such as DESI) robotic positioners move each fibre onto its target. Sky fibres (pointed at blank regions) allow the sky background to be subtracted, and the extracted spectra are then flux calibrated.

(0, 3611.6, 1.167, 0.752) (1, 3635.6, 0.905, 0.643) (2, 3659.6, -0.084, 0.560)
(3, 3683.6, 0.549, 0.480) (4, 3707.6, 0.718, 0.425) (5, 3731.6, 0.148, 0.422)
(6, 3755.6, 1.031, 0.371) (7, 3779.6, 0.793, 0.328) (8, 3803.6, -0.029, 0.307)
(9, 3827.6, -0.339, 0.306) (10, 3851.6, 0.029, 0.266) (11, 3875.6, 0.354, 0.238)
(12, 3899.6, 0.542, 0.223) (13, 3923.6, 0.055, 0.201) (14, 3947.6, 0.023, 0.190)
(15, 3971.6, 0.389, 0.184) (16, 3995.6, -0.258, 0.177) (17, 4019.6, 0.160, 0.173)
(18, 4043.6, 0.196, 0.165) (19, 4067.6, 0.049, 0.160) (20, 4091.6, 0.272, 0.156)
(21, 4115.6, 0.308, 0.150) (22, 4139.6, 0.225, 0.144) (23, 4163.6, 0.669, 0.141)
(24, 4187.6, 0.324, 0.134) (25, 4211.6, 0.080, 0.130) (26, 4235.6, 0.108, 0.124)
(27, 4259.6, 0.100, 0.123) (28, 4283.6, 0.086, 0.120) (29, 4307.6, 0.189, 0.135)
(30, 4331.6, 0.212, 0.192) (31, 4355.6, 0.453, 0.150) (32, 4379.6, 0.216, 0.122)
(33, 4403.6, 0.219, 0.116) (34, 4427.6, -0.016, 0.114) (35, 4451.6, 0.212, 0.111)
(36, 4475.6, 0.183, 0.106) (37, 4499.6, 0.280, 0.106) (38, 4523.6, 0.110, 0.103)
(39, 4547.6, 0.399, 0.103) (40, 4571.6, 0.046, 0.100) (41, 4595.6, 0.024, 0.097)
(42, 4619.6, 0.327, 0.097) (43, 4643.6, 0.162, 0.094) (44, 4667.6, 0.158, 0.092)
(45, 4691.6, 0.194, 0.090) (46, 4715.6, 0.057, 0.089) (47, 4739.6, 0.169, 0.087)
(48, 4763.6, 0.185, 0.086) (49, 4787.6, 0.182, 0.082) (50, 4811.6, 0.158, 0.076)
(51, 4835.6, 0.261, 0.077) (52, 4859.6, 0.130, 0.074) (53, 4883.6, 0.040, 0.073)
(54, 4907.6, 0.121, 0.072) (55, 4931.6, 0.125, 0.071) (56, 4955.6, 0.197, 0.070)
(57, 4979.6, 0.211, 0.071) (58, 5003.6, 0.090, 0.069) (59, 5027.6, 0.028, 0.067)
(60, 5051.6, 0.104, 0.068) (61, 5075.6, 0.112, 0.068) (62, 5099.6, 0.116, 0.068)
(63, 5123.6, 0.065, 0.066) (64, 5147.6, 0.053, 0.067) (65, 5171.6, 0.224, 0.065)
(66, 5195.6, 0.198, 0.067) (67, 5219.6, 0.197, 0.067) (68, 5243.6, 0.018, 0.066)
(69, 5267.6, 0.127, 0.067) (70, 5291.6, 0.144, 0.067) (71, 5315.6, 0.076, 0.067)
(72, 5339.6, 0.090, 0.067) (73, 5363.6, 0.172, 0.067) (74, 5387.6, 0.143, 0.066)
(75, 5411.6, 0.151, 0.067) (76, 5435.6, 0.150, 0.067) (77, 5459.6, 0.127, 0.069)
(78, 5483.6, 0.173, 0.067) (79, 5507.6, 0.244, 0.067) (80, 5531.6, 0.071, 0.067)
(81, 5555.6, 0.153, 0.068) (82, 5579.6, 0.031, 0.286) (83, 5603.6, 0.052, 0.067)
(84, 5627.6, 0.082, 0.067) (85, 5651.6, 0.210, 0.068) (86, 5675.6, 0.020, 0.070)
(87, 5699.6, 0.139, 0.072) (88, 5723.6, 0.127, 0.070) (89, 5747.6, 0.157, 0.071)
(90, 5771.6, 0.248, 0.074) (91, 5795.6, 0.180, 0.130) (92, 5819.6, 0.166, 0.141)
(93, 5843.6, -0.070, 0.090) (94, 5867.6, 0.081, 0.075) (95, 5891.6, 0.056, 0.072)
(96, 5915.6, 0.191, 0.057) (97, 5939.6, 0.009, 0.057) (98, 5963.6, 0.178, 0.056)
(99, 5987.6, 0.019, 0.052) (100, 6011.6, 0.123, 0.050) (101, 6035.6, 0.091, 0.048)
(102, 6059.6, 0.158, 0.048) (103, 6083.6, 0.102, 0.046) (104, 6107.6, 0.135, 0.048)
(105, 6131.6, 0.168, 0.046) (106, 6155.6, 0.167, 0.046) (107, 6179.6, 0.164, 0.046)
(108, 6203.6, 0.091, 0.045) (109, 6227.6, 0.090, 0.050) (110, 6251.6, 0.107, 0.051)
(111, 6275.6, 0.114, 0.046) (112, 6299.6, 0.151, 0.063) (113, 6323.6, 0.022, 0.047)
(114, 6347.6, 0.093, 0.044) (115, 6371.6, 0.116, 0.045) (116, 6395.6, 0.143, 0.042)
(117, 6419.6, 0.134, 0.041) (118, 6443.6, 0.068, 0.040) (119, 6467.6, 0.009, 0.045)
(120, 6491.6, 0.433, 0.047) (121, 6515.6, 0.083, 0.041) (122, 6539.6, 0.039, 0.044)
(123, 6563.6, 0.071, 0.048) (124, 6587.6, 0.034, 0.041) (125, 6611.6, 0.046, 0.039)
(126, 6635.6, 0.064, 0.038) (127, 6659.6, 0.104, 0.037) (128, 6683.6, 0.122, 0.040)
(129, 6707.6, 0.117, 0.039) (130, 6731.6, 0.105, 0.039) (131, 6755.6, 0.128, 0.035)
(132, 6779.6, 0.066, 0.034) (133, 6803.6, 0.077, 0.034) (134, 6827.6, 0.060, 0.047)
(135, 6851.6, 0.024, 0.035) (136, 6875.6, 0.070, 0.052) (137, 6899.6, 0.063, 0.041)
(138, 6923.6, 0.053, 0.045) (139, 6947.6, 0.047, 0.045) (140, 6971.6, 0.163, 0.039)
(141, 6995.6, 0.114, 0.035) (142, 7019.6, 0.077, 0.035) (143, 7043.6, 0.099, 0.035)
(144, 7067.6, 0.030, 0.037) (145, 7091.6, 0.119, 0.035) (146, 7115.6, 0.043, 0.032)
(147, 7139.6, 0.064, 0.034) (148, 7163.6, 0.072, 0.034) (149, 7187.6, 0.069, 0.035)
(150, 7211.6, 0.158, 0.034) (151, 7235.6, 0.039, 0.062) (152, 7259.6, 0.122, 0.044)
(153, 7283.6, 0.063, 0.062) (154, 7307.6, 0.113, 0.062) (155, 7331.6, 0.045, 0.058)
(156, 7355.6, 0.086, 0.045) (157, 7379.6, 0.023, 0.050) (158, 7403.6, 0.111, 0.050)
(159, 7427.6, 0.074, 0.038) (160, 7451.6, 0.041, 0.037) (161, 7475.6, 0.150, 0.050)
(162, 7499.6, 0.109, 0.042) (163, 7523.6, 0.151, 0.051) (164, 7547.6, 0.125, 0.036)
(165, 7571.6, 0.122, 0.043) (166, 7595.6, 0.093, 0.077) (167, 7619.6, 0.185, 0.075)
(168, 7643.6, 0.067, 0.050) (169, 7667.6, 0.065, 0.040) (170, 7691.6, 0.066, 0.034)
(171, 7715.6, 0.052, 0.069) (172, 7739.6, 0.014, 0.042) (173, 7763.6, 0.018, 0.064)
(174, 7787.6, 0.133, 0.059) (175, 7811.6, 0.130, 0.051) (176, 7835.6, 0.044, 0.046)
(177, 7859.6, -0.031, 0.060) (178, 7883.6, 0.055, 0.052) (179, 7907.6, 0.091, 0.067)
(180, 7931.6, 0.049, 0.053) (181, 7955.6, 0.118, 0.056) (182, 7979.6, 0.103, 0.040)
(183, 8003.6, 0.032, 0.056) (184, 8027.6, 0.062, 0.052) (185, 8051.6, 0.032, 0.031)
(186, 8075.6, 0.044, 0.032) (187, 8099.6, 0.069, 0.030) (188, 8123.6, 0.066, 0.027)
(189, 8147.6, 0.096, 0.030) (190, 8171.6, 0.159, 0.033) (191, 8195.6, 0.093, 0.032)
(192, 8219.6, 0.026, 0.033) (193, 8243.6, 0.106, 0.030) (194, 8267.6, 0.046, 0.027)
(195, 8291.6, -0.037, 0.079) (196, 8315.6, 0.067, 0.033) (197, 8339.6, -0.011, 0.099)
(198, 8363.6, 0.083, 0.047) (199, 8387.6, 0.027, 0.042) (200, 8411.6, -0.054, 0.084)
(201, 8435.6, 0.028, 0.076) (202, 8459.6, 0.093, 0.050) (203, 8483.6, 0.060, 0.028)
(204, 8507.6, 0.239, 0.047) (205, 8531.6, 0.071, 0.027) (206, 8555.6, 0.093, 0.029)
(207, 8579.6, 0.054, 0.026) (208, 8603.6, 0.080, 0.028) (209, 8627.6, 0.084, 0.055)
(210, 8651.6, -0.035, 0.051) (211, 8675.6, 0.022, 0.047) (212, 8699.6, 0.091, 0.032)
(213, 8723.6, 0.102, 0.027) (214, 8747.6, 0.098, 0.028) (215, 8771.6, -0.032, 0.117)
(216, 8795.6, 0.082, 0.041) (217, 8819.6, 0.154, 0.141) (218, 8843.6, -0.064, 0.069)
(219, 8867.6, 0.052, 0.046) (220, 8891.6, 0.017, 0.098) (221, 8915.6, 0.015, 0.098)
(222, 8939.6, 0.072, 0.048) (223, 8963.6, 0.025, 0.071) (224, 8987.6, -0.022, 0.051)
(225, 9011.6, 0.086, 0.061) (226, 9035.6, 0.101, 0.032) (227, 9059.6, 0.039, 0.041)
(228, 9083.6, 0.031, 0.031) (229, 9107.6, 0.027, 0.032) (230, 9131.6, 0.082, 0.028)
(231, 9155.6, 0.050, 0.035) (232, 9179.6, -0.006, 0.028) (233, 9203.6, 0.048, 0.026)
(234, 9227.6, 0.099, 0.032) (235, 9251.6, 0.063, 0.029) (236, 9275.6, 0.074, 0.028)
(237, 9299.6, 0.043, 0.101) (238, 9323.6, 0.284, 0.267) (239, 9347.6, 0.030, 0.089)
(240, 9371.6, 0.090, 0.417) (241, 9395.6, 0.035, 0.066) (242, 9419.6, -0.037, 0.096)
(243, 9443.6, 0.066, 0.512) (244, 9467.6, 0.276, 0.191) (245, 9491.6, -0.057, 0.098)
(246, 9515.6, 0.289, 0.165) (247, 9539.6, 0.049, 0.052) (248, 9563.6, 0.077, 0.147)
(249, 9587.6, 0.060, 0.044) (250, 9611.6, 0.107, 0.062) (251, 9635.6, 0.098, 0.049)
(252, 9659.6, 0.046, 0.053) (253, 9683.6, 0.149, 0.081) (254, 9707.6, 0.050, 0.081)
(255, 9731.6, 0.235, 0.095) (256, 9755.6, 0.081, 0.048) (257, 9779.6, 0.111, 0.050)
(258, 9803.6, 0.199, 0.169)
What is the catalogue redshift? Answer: 0.30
